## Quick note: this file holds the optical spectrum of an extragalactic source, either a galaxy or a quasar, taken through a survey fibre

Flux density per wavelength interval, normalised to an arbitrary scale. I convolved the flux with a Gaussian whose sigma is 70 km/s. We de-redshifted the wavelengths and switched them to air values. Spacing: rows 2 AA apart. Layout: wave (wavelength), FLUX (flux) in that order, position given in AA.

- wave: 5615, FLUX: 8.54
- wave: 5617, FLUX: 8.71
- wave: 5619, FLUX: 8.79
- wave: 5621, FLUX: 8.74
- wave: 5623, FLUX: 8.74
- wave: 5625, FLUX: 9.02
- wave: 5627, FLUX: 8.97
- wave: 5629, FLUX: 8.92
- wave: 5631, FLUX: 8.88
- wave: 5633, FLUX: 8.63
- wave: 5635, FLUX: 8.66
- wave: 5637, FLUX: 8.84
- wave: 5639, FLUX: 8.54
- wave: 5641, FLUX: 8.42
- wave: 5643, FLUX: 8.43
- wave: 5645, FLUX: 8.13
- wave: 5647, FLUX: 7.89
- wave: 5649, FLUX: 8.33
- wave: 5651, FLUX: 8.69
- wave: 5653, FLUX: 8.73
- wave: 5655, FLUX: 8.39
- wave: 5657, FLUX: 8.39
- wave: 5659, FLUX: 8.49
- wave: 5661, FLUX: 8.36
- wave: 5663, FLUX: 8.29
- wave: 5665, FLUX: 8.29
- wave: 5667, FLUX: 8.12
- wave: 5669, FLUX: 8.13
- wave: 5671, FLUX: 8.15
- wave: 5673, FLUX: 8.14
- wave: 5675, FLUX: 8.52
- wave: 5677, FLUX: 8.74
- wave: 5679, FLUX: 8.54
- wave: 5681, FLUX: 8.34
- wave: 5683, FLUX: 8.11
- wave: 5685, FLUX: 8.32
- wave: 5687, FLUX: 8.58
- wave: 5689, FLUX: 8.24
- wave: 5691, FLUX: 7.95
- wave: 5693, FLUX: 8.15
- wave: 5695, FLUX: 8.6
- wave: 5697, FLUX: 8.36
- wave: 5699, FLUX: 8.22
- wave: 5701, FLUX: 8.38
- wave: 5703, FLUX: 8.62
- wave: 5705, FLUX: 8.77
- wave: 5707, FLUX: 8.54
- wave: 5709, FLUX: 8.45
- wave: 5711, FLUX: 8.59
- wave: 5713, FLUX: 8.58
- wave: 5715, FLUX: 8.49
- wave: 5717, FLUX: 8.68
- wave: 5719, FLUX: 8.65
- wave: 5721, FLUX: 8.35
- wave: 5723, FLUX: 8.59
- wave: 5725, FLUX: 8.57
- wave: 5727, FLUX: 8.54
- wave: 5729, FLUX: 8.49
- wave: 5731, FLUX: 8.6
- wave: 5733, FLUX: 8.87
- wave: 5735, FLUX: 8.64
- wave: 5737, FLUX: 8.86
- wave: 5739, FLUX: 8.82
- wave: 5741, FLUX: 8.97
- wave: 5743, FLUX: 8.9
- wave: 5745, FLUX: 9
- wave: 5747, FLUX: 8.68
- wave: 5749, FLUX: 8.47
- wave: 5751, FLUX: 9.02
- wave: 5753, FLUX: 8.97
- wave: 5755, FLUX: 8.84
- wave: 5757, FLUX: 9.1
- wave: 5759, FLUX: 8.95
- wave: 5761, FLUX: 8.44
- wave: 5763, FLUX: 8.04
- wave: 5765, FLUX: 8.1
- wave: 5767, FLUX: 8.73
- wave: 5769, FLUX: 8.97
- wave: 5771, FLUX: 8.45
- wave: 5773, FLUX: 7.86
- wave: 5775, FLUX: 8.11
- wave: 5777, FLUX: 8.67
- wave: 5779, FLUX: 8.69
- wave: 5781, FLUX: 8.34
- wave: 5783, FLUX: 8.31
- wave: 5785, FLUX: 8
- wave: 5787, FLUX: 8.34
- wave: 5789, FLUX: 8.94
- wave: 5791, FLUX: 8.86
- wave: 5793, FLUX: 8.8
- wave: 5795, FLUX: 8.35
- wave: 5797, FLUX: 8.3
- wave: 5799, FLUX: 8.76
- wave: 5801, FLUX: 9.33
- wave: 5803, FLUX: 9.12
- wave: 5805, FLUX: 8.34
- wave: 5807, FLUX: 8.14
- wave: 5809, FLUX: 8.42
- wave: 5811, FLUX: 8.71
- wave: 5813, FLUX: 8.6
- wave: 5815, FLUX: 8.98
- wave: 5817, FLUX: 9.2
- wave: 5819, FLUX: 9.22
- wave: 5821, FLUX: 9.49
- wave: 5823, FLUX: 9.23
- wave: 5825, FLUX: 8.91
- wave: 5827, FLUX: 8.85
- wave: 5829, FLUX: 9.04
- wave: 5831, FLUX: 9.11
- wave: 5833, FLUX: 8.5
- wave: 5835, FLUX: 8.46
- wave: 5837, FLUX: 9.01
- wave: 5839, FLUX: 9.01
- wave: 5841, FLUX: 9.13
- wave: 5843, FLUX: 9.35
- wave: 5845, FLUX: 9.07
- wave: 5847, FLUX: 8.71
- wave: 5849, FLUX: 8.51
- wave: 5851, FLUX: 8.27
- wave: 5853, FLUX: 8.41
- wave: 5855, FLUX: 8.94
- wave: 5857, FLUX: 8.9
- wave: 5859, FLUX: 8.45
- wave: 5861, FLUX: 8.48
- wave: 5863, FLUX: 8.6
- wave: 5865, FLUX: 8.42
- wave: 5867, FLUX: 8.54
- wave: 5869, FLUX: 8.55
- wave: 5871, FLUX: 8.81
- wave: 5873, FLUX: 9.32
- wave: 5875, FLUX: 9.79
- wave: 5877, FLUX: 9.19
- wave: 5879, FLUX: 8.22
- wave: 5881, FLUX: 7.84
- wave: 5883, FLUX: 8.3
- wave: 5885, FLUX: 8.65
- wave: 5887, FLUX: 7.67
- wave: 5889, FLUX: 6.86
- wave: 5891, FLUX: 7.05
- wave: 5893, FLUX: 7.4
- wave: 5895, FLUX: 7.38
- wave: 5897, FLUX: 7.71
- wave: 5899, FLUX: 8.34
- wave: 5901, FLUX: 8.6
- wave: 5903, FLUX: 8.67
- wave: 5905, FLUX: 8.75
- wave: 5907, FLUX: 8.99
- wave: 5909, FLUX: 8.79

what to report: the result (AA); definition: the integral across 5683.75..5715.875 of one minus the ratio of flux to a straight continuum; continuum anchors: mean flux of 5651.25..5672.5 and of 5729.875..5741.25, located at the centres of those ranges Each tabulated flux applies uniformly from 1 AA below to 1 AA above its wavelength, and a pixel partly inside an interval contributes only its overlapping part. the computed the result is 0.5 AA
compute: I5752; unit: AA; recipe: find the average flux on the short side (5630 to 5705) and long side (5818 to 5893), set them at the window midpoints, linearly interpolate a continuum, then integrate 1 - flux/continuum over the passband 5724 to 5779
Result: -0.9 AA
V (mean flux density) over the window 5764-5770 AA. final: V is 8.6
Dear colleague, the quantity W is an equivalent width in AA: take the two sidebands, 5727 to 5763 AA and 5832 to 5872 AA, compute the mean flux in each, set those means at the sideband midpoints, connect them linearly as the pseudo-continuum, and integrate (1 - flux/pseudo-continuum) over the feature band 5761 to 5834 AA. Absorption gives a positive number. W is 0.7 AA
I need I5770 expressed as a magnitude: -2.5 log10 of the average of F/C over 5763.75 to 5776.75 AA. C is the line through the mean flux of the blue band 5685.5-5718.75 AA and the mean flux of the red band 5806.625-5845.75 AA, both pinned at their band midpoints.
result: 0.04 mag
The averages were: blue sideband 8.45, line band 8.38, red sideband 8.93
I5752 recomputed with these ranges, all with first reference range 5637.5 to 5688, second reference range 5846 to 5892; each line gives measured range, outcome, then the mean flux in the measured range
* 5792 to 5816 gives -0.6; 8.65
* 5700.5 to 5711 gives -0.2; 8.56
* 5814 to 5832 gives -1.4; 9.11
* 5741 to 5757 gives -0.9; 8.86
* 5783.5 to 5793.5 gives -0.2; 8.56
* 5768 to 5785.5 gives 0.1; 8.39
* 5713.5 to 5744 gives -1.0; 8.67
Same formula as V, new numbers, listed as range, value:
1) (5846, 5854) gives 8.47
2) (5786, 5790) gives 8.64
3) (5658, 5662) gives 8.43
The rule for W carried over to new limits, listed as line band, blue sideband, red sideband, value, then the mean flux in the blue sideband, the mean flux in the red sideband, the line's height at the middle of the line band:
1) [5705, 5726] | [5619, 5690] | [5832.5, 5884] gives -0.01 AA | 8.48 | 8.72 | 8.55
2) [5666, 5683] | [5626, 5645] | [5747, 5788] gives 0.60 AA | 8.67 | 8.52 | 8.63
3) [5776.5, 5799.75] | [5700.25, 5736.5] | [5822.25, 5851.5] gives 0.63 AA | 8.58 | 8.88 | 8.76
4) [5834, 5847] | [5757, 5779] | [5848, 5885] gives -0.58 AA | 8.47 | 8.64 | 8.6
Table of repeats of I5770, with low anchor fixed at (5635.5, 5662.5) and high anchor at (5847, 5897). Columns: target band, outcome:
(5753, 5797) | -0.018 mag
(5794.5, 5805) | -0.047 mag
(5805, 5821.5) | -0.053 mag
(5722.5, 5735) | -0.027 mag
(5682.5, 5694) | 0.025 mag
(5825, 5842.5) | -0.068 mag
